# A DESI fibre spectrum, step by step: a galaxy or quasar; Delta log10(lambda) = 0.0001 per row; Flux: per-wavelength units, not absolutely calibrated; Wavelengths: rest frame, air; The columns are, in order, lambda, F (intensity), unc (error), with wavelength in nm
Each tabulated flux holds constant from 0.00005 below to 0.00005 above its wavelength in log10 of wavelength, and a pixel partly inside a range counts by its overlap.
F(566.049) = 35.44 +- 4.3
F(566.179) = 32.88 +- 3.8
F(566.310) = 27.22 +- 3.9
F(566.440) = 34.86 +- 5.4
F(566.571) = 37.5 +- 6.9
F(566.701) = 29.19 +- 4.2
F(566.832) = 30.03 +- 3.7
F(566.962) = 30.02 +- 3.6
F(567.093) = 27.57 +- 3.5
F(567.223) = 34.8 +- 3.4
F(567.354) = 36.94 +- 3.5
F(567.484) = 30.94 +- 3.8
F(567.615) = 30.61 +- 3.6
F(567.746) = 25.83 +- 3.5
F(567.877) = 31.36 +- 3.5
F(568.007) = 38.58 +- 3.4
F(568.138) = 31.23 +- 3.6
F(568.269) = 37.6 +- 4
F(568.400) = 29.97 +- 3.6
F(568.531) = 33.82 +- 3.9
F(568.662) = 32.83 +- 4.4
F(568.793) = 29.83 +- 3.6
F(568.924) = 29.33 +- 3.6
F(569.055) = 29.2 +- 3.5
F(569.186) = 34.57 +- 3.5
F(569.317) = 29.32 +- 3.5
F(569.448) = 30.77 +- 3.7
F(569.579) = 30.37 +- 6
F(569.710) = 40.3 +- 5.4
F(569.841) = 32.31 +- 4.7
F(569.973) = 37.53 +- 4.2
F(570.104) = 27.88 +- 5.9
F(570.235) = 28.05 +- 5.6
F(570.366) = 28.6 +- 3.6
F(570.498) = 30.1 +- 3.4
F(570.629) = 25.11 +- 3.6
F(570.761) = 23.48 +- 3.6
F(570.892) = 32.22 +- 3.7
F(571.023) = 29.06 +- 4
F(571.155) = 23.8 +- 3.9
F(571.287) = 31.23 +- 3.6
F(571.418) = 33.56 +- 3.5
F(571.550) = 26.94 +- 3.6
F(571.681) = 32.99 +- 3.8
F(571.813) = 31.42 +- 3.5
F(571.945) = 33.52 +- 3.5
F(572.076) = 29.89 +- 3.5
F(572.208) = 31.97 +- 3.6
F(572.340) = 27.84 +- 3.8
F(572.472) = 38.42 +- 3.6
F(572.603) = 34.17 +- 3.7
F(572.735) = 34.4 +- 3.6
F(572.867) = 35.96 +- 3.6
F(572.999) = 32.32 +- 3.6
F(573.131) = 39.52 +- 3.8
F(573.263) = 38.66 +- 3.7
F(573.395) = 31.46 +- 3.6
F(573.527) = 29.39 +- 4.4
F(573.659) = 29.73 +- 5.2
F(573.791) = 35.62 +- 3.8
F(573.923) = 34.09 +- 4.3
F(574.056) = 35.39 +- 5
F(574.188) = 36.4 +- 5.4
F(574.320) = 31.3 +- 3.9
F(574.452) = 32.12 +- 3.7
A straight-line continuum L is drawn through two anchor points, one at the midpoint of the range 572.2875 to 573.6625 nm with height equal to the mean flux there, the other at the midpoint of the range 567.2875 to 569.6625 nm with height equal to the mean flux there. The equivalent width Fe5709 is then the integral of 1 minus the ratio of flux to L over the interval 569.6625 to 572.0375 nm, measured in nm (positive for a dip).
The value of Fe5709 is 0.19 nm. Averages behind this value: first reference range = 31.9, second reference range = 34.1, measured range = 30.4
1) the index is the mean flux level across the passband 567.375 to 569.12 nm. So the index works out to 31.8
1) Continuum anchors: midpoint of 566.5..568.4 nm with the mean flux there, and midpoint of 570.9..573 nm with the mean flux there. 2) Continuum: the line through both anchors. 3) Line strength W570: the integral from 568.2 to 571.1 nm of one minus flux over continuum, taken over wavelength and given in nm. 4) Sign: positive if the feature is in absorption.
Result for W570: 0.091 nm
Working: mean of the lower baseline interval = 32.2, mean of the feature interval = 31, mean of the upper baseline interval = 31.7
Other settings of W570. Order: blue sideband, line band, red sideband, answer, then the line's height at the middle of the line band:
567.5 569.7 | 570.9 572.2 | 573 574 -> 0.104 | 33.1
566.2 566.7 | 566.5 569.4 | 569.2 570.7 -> 0.007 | 31.9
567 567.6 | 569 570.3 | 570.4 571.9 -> -0.073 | 30.4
